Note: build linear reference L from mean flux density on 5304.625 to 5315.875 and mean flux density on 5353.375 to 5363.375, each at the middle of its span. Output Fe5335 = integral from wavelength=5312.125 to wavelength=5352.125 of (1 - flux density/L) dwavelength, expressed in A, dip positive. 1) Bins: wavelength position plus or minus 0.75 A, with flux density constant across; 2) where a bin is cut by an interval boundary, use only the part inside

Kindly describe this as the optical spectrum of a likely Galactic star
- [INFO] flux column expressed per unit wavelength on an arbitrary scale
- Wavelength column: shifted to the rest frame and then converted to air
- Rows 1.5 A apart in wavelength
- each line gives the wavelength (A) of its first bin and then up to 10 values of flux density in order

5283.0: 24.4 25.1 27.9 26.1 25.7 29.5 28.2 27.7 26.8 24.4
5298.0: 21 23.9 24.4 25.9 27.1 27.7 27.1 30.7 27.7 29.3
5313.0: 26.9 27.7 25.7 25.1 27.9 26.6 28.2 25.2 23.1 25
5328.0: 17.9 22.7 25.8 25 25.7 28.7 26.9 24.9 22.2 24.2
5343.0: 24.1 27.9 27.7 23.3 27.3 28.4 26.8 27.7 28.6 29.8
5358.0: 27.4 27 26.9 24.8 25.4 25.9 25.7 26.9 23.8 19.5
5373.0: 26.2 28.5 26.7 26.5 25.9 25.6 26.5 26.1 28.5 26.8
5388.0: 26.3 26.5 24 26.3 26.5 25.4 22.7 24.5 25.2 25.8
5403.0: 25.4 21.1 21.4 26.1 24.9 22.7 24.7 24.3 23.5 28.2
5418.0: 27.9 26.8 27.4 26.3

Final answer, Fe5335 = 3.11 A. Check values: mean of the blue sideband 28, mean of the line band 25.6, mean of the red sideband 27.4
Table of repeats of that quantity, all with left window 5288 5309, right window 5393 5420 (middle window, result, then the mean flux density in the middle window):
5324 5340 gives 0.9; 24.5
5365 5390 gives -0.7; 26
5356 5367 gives -0.5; 26.6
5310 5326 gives -0.3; 26.6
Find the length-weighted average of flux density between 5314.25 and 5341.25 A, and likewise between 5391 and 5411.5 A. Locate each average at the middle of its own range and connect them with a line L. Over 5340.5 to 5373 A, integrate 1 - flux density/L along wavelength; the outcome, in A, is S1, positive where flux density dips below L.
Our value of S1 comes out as -1.6 A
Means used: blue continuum 25.2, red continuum 24.4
